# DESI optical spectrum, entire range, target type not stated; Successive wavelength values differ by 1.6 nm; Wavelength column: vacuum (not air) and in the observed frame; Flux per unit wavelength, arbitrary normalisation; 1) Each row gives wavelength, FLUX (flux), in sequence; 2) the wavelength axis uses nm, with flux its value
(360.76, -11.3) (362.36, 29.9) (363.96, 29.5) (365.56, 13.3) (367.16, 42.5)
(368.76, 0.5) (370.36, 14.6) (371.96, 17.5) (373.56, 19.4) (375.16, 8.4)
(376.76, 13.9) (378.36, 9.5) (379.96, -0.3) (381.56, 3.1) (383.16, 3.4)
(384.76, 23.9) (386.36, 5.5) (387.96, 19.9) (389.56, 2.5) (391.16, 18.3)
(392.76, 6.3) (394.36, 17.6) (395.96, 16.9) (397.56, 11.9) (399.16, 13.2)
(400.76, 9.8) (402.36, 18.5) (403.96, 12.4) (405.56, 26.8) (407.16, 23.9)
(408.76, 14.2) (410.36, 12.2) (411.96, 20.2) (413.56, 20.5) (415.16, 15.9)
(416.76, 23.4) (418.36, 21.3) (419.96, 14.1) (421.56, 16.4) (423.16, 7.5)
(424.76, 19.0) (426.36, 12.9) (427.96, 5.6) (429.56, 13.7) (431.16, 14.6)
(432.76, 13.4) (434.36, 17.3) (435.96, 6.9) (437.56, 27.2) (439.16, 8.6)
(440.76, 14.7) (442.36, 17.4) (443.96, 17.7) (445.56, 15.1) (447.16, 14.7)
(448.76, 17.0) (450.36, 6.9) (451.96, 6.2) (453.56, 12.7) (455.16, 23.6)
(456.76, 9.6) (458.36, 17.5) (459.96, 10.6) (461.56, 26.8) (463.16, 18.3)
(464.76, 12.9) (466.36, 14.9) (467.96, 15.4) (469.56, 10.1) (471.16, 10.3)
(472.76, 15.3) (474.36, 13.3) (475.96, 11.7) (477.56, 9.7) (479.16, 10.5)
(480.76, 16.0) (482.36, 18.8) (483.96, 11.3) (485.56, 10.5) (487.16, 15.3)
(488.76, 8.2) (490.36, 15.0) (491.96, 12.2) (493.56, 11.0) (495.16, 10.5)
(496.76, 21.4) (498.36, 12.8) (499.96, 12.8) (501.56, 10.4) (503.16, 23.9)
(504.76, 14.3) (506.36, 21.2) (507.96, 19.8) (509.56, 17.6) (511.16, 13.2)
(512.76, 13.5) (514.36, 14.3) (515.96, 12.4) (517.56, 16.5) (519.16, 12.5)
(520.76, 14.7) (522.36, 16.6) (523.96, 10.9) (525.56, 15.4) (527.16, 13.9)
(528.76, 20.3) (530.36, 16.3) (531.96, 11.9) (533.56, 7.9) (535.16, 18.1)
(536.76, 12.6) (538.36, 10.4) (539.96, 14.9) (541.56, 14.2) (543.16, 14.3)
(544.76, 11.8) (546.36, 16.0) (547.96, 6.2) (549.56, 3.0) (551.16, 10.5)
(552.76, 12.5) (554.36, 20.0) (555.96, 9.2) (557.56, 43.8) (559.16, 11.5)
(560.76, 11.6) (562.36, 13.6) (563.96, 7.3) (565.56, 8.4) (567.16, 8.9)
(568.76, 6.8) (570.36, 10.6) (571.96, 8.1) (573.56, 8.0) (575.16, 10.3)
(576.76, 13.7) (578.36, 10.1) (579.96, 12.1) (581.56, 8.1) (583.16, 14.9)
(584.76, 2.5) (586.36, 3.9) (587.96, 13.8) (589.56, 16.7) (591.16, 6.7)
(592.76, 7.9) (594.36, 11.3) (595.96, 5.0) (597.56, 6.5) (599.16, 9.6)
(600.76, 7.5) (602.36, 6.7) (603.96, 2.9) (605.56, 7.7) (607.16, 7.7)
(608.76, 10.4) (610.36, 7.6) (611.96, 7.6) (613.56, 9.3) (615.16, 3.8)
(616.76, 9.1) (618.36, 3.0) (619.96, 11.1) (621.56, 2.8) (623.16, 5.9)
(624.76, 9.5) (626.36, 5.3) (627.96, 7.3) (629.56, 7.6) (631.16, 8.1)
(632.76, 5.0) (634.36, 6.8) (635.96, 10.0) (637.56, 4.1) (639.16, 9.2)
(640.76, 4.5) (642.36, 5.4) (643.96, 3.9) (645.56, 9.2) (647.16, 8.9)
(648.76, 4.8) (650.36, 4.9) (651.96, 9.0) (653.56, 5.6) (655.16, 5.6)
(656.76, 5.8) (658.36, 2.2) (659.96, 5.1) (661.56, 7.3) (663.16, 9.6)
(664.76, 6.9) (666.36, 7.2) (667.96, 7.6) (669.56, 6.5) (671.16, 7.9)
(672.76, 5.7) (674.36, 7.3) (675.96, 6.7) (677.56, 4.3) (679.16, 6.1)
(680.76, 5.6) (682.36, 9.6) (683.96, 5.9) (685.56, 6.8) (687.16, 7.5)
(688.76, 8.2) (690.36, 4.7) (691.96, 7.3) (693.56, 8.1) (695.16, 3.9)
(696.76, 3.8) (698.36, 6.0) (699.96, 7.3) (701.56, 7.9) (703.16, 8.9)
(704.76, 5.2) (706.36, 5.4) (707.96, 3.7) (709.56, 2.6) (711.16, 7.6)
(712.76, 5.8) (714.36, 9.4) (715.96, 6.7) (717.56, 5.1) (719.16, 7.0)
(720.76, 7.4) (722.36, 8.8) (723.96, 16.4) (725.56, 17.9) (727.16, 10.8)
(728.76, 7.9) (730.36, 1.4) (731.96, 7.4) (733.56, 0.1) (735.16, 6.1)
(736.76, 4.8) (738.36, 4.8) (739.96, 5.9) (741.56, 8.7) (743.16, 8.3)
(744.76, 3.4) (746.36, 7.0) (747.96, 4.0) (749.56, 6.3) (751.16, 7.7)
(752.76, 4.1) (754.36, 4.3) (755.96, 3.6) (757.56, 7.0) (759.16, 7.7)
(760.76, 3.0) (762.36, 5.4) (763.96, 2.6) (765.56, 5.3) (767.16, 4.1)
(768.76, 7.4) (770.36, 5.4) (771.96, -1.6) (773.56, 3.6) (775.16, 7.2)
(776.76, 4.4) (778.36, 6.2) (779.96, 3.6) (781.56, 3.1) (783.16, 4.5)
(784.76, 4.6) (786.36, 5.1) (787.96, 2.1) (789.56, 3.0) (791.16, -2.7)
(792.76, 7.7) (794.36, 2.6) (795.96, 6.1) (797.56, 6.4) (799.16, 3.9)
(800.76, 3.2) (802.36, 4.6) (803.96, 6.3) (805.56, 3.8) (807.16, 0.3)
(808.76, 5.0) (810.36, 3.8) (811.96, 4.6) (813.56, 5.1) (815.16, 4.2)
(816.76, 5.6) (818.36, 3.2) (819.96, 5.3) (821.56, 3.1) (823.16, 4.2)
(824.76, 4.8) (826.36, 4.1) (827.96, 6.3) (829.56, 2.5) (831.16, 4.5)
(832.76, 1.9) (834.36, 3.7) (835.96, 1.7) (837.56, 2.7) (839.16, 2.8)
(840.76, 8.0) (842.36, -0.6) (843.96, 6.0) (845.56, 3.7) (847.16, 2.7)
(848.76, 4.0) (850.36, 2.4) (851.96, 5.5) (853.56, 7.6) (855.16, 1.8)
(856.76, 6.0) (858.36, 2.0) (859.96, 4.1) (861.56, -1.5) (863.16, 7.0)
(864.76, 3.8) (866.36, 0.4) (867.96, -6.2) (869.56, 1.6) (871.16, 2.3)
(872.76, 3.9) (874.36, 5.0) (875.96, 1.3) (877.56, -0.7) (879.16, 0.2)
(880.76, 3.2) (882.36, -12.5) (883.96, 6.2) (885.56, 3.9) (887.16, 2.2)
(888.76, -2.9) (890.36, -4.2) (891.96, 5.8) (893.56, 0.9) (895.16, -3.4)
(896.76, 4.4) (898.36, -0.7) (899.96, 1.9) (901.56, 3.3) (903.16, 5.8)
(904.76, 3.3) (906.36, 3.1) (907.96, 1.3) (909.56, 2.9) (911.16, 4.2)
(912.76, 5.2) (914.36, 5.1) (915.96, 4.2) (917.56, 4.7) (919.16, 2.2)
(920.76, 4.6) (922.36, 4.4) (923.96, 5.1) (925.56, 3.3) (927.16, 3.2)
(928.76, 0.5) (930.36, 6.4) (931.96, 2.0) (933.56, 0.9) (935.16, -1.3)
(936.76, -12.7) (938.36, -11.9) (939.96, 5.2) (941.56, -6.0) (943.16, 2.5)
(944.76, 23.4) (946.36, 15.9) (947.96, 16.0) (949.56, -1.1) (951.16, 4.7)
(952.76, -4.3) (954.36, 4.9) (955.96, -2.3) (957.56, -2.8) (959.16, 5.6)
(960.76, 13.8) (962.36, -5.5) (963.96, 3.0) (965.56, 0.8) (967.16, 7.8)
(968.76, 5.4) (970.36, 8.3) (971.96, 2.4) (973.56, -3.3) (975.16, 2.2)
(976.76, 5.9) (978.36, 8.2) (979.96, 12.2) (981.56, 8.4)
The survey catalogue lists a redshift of 1.535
